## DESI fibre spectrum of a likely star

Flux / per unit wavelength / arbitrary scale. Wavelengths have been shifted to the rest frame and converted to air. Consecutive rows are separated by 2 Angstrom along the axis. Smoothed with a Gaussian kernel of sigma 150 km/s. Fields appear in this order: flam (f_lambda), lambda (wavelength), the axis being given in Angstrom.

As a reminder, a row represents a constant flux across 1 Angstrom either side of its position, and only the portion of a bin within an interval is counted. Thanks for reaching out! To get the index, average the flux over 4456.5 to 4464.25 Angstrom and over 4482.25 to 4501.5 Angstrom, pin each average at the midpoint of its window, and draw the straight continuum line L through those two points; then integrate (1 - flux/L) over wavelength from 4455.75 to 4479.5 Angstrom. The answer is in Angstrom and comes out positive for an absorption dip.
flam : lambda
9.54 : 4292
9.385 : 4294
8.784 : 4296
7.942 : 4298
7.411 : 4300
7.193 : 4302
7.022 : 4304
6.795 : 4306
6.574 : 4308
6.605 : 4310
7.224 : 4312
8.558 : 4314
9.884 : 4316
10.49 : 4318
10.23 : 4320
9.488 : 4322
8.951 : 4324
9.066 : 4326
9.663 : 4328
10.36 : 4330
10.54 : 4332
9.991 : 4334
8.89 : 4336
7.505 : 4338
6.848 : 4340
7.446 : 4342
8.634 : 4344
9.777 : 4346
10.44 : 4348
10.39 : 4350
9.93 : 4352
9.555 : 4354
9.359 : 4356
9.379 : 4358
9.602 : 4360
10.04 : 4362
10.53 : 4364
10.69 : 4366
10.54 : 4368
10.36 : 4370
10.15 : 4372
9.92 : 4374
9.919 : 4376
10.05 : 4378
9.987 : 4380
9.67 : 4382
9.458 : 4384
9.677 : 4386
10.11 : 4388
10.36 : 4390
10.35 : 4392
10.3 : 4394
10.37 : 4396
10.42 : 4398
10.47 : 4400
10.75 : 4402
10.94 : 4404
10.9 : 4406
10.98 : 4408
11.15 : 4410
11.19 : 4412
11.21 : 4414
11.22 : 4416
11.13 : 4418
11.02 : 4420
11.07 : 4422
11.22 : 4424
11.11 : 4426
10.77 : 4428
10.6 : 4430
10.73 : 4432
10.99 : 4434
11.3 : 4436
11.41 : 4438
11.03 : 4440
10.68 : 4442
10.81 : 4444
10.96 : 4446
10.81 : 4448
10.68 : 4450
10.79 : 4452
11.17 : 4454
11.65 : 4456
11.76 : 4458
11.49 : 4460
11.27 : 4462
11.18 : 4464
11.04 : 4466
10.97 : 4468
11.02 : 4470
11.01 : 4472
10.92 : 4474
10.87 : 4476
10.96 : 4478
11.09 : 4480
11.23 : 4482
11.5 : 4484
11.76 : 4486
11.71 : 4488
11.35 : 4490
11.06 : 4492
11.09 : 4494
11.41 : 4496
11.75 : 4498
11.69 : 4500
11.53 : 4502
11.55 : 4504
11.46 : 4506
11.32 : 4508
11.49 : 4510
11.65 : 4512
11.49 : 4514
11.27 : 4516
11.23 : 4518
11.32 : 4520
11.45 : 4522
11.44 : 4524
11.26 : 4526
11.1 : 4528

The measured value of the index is 0.63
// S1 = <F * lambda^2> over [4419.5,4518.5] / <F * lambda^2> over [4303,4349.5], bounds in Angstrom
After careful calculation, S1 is 1.4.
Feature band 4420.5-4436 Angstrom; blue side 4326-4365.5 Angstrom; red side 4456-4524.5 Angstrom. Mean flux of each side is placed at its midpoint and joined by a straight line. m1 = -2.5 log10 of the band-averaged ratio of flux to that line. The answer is -0.04 mag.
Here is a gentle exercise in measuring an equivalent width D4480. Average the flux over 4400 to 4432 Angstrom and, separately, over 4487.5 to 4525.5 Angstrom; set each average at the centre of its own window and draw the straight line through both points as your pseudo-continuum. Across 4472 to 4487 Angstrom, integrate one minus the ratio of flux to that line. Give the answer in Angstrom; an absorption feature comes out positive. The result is 0.16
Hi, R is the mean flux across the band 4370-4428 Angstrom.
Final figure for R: 10.5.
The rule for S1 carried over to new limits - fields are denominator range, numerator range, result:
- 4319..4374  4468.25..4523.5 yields 1.27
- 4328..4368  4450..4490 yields 1.25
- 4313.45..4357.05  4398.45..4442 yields 1.22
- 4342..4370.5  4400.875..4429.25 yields 1.15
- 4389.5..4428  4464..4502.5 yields 1.07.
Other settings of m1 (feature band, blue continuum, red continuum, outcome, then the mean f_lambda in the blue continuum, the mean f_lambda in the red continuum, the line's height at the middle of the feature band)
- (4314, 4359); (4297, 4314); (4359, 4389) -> -0.12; 7.18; 10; 8.48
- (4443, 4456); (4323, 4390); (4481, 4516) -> -0.01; 9.63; 11.5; 10.8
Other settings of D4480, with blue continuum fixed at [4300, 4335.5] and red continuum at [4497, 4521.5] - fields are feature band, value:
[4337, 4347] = 1.13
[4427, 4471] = -1.84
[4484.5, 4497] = -0.21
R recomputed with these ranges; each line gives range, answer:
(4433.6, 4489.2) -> 11.1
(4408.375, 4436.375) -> 11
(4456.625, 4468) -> 11.3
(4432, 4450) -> 11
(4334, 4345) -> 8.06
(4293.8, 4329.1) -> 8.39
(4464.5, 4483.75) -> 11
